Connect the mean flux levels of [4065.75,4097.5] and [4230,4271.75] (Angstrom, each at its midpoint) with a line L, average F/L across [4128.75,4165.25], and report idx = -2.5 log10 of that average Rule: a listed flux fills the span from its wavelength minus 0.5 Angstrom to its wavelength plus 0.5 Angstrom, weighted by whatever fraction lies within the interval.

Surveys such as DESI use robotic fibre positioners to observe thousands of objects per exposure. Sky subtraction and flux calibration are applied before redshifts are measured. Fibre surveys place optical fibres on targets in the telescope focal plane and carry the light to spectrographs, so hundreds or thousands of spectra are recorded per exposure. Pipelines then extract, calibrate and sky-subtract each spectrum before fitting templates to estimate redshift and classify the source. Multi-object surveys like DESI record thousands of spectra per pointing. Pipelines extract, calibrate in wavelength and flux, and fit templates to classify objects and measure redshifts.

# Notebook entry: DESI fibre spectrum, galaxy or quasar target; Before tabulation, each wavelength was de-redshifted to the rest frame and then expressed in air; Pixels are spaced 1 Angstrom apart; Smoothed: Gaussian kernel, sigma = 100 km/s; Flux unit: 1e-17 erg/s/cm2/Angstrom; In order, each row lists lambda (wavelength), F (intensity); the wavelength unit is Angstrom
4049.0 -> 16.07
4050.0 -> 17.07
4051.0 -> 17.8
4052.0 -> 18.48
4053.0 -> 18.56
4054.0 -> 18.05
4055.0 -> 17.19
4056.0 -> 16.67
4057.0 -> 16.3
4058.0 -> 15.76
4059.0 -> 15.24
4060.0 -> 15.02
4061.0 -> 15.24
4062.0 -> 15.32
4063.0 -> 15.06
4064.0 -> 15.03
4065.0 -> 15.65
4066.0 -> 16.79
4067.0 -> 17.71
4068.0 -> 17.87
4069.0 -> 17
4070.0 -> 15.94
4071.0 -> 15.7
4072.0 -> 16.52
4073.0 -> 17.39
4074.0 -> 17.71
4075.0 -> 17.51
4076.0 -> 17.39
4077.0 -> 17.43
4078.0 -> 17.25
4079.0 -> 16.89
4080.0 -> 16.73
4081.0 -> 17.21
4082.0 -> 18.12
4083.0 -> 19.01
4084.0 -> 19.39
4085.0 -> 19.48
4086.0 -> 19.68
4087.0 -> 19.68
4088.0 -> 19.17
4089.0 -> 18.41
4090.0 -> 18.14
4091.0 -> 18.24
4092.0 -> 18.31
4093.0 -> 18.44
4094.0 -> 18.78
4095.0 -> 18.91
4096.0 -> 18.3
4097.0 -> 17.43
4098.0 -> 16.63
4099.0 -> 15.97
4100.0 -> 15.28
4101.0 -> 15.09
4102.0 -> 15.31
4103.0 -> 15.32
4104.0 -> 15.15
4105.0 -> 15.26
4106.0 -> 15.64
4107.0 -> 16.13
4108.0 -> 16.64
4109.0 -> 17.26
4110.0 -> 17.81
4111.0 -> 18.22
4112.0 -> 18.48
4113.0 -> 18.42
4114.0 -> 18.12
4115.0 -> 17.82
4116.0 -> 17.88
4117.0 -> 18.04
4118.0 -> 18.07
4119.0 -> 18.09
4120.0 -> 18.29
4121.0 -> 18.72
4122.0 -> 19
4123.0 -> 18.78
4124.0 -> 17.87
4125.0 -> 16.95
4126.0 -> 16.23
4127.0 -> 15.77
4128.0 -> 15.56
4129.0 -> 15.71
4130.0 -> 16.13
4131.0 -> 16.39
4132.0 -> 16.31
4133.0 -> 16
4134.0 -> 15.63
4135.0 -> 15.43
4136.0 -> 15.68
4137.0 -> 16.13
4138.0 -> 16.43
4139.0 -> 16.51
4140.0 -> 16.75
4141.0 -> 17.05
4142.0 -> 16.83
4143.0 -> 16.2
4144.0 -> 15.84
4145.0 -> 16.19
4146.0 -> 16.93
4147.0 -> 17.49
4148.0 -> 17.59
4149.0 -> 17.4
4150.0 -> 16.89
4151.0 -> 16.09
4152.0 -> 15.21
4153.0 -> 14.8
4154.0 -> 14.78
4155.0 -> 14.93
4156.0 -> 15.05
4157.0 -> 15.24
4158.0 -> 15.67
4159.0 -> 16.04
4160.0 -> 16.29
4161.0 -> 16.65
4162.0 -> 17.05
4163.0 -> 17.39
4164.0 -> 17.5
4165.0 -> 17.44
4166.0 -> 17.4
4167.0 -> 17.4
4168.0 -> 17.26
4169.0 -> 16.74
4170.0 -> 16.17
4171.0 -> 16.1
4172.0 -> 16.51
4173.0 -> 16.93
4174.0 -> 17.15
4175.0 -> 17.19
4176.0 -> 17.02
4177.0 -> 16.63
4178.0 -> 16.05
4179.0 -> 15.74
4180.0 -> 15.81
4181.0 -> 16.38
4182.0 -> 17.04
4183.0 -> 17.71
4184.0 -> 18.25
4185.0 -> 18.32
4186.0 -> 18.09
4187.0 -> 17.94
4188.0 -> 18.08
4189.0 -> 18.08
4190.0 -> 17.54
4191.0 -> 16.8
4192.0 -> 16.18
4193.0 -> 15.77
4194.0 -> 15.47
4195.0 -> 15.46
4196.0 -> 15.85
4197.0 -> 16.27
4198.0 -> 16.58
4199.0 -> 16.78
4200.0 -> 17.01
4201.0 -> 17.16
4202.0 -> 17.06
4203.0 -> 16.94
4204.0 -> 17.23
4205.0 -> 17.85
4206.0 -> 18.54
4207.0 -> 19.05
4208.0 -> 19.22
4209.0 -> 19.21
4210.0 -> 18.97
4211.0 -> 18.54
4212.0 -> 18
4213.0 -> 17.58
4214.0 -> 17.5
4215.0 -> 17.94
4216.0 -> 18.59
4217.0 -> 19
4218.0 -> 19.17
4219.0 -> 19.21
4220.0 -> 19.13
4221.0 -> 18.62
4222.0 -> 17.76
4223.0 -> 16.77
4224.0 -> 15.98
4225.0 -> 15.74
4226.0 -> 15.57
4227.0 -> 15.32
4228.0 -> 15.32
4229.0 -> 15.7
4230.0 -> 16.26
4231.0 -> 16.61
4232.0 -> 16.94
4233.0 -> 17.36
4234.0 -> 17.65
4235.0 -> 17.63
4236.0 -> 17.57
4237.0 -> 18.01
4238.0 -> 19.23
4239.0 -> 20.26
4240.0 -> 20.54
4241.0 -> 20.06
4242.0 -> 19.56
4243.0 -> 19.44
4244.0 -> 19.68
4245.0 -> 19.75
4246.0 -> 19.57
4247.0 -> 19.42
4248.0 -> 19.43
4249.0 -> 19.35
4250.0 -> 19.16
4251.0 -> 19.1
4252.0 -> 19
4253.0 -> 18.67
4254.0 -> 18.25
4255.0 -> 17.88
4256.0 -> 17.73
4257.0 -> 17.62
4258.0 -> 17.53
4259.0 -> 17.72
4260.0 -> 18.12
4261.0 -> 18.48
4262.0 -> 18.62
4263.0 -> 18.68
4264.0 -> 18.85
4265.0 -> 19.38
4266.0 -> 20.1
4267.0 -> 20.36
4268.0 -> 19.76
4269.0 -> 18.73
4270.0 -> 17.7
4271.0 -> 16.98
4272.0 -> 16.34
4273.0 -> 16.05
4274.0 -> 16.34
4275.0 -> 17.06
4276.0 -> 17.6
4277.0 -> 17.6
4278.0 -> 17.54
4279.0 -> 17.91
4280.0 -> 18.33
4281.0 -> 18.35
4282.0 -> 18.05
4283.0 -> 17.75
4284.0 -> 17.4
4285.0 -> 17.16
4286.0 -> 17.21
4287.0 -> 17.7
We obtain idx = 0.12 mag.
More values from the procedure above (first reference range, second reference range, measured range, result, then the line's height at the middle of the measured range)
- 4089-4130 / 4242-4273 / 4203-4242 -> 0.027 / 18.3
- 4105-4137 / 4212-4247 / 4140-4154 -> 0.055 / 17.3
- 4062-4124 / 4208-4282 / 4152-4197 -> 0.076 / 17.8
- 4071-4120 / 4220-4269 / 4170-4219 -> 0.042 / 18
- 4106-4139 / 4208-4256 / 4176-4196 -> 0.054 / 17.7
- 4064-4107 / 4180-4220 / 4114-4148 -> 0.032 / 17.4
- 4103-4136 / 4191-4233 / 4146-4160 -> 0.073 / 17.1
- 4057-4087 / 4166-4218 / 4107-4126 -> -0.052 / 17.1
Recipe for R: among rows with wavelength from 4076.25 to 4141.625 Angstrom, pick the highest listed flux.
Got 19.68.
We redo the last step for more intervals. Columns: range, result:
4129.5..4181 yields 17.59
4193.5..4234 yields 19.22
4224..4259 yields 20.54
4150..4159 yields 16.89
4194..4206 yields 18.54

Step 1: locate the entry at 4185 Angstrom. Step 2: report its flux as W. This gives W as 18.32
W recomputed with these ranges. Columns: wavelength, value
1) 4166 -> 17.4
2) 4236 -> 17.57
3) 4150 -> 16.89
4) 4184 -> 18.25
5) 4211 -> 18.54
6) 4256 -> 17.73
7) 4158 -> 15.67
